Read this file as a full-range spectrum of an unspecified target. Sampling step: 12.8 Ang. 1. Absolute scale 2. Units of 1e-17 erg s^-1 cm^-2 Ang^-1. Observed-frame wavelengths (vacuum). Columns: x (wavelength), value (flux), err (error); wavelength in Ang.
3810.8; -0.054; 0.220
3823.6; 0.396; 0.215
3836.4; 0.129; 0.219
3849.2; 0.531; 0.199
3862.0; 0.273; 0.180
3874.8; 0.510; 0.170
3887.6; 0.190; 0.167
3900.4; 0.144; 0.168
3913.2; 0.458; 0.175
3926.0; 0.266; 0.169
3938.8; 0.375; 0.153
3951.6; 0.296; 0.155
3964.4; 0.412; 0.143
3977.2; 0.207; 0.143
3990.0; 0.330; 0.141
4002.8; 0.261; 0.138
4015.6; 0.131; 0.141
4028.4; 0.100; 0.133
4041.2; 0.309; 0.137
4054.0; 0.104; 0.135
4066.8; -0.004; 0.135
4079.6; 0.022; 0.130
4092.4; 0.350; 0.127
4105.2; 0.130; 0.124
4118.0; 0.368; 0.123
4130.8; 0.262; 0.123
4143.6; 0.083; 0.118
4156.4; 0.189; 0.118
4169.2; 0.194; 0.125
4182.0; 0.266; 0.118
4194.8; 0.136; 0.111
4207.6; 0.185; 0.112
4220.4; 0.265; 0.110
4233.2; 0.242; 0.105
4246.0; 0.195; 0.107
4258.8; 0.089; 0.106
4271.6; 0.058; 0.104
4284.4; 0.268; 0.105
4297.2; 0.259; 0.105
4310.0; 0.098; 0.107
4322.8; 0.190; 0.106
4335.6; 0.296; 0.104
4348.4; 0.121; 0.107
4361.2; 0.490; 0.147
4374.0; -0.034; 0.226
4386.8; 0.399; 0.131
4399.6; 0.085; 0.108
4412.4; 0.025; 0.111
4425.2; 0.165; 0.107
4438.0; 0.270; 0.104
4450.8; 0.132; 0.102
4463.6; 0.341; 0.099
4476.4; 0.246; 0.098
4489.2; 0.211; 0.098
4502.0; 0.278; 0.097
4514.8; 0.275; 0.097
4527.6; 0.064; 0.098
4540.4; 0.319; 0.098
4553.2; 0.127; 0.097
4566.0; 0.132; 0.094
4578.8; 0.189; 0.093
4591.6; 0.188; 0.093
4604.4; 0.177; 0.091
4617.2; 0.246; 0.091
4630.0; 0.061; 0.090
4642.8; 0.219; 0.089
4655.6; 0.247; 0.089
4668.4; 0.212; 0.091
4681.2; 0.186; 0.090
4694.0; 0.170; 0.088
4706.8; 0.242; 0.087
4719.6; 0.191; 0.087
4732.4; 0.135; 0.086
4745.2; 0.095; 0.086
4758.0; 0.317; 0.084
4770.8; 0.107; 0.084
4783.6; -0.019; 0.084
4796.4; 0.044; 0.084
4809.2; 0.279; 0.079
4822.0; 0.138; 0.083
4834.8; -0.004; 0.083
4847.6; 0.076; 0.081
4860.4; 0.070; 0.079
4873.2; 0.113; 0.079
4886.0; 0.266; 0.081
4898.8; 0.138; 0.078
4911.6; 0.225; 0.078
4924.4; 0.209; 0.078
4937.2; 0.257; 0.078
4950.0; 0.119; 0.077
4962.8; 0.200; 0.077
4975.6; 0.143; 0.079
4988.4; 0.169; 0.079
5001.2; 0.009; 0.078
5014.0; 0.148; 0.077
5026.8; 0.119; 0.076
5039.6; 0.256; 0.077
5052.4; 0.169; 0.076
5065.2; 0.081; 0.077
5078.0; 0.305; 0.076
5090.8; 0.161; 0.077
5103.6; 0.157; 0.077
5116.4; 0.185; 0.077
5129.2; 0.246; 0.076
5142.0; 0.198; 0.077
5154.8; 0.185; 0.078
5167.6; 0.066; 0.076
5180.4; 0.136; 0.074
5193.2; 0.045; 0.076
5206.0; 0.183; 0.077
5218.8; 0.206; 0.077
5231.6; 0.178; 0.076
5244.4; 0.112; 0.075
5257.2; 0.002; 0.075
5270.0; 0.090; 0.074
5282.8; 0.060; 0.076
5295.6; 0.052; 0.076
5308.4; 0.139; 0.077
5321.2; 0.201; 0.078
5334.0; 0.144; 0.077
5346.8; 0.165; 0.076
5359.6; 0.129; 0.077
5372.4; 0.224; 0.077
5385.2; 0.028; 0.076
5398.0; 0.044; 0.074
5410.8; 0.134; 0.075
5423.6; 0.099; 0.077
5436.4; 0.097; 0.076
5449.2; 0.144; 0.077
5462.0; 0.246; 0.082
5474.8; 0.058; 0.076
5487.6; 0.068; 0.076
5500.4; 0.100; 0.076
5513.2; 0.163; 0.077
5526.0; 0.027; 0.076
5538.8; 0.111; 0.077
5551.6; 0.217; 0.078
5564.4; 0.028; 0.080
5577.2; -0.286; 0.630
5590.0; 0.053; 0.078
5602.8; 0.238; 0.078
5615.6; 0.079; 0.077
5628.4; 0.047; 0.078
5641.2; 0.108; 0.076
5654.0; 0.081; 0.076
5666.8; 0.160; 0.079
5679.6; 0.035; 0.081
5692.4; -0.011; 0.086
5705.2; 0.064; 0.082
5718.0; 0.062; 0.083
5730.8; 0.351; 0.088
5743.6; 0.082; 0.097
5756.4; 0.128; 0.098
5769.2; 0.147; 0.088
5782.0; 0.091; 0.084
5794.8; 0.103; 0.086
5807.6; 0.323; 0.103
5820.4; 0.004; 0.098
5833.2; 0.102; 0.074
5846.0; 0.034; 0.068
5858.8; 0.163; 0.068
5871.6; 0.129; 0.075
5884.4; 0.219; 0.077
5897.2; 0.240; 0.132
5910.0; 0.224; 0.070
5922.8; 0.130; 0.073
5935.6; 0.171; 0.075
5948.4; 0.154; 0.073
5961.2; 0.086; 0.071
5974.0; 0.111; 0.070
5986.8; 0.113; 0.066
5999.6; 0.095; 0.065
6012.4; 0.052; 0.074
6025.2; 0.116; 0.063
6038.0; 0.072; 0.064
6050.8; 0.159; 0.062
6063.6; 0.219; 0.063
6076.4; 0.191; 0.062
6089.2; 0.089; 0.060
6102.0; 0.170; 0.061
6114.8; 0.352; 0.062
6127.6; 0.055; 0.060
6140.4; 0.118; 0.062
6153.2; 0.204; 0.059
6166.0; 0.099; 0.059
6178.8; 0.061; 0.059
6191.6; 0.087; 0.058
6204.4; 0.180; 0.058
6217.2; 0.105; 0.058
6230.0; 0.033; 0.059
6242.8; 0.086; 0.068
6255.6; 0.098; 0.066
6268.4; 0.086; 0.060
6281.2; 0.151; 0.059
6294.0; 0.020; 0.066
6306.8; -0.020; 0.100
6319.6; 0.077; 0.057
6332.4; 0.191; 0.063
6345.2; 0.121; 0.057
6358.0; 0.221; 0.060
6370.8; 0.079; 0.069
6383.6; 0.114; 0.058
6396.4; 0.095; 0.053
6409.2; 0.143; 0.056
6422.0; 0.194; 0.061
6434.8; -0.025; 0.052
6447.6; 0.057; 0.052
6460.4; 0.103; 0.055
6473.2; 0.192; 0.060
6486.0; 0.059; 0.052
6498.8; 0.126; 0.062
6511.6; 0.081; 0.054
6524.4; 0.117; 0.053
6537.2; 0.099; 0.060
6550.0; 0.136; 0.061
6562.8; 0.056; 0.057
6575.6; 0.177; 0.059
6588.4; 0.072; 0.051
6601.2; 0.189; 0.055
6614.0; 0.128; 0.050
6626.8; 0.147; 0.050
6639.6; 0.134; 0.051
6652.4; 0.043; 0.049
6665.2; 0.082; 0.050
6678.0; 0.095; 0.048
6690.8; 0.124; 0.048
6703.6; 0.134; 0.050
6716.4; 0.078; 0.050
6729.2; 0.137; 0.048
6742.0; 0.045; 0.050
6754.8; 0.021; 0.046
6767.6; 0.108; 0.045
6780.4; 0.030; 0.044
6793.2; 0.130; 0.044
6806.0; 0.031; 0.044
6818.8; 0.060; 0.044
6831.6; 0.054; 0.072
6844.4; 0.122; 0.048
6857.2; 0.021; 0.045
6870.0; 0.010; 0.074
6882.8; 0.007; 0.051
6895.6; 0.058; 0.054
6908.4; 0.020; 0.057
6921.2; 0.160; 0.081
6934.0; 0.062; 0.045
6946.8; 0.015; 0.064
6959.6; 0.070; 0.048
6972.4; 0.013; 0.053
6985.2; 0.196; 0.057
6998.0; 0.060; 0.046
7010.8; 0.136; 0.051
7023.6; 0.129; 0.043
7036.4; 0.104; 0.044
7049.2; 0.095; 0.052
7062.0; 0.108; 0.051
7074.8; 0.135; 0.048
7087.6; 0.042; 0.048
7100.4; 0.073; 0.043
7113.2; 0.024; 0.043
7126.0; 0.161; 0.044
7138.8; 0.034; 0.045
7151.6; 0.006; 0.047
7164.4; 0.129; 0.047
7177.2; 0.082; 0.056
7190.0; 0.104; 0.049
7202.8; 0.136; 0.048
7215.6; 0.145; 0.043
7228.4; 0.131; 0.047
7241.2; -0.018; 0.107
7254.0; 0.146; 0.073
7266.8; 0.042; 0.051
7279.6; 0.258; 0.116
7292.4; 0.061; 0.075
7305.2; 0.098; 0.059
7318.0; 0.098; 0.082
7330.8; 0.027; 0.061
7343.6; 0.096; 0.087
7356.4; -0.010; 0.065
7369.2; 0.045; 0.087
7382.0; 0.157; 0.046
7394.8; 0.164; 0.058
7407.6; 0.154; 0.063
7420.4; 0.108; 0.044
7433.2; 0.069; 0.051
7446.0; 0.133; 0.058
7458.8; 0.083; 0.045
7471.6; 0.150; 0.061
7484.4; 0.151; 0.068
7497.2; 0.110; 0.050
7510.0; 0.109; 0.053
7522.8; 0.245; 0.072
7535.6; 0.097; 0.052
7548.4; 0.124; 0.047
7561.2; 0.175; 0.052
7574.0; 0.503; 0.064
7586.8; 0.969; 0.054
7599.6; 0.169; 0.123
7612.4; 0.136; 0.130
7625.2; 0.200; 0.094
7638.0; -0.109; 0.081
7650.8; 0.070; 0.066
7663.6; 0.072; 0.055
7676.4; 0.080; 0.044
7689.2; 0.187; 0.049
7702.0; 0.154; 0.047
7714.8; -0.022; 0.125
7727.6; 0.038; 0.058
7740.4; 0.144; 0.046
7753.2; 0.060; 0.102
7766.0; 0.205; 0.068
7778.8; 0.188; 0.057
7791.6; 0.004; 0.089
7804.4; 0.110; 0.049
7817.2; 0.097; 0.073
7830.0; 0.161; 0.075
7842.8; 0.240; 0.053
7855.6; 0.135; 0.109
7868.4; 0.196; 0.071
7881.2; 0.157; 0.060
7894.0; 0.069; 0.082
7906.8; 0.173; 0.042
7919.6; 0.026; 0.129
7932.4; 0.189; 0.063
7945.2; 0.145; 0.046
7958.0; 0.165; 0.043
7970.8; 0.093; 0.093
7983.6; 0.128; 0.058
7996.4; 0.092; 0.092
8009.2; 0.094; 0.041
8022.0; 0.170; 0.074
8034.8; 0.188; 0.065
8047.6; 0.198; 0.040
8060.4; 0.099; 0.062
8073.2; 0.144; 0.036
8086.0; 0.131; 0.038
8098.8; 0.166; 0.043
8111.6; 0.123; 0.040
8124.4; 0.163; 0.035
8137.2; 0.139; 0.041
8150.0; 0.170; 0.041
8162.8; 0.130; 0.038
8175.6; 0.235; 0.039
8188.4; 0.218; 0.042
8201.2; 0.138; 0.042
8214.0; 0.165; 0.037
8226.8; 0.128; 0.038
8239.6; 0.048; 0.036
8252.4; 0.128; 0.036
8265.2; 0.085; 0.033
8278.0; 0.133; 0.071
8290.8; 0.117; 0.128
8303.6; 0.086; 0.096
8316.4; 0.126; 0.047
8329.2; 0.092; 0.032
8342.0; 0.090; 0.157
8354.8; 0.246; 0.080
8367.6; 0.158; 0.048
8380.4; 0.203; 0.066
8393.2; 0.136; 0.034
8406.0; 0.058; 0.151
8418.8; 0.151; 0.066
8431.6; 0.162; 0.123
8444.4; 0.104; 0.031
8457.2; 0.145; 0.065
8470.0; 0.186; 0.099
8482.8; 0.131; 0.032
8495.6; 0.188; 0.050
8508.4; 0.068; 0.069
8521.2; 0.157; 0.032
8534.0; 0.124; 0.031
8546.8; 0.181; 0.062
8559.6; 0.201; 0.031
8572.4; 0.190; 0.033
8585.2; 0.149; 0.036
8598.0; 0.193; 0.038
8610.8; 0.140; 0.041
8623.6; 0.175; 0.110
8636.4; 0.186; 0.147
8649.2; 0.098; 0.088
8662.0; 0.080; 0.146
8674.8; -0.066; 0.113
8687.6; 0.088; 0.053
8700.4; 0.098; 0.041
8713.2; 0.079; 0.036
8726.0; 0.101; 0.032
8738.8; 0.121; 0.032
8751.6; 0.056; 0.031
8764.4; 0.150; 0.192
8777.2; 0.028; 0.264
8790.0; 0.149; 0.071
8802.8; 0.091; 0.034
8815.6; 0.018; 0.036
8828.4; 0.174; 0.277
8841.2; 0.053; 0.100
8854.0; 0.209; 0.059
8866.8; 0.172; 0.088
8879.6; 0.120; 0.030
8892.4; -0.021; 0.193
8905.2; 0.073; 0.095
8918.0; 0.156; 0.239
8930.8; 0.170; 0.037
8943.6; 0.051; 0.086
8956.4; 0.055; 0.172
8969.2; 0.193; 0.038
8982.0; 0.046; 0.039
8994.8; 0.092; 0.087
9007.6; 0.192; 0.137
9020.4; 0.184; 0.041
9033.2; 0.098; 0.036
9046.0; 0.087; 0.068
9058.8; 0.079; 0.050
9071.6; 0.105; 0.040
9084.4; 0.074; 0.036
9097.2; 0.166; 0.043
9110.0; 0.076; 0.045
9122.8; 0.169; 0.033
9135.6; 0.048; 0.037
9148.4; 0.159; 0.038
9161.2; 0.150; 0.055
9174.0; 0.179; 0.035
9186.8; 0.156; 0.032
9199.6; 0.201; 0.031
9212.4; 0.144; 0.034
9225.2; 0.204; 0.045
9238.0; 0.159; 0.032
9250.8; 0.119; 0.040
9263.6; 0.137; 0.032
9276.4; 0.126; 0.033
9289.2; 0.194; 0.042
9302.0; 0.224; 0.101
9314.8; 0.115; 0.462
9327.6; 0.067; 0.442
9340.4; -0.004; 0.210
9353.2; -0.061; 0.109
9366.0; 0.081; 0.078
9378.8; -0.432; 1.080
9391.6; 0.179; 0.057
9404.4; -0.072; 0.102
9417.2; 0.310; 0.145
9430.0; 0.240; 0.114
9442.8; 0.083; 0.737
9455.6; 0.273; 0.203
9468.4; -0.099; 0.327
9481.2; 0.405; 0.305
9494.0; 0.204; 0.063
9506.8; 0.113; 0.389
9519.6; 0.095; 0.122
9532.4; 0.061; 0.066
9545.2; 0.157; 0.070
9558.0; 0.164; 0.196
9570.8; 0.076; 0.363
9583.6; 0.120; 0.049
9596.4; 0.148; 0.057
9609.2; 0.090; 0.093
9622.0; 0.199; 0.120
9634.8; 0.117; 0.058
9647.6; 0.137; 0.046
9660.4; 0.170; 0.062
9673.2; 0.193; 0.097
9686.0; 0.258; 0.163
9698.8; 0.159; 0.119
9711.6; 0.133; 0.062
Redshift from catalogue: 1.034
